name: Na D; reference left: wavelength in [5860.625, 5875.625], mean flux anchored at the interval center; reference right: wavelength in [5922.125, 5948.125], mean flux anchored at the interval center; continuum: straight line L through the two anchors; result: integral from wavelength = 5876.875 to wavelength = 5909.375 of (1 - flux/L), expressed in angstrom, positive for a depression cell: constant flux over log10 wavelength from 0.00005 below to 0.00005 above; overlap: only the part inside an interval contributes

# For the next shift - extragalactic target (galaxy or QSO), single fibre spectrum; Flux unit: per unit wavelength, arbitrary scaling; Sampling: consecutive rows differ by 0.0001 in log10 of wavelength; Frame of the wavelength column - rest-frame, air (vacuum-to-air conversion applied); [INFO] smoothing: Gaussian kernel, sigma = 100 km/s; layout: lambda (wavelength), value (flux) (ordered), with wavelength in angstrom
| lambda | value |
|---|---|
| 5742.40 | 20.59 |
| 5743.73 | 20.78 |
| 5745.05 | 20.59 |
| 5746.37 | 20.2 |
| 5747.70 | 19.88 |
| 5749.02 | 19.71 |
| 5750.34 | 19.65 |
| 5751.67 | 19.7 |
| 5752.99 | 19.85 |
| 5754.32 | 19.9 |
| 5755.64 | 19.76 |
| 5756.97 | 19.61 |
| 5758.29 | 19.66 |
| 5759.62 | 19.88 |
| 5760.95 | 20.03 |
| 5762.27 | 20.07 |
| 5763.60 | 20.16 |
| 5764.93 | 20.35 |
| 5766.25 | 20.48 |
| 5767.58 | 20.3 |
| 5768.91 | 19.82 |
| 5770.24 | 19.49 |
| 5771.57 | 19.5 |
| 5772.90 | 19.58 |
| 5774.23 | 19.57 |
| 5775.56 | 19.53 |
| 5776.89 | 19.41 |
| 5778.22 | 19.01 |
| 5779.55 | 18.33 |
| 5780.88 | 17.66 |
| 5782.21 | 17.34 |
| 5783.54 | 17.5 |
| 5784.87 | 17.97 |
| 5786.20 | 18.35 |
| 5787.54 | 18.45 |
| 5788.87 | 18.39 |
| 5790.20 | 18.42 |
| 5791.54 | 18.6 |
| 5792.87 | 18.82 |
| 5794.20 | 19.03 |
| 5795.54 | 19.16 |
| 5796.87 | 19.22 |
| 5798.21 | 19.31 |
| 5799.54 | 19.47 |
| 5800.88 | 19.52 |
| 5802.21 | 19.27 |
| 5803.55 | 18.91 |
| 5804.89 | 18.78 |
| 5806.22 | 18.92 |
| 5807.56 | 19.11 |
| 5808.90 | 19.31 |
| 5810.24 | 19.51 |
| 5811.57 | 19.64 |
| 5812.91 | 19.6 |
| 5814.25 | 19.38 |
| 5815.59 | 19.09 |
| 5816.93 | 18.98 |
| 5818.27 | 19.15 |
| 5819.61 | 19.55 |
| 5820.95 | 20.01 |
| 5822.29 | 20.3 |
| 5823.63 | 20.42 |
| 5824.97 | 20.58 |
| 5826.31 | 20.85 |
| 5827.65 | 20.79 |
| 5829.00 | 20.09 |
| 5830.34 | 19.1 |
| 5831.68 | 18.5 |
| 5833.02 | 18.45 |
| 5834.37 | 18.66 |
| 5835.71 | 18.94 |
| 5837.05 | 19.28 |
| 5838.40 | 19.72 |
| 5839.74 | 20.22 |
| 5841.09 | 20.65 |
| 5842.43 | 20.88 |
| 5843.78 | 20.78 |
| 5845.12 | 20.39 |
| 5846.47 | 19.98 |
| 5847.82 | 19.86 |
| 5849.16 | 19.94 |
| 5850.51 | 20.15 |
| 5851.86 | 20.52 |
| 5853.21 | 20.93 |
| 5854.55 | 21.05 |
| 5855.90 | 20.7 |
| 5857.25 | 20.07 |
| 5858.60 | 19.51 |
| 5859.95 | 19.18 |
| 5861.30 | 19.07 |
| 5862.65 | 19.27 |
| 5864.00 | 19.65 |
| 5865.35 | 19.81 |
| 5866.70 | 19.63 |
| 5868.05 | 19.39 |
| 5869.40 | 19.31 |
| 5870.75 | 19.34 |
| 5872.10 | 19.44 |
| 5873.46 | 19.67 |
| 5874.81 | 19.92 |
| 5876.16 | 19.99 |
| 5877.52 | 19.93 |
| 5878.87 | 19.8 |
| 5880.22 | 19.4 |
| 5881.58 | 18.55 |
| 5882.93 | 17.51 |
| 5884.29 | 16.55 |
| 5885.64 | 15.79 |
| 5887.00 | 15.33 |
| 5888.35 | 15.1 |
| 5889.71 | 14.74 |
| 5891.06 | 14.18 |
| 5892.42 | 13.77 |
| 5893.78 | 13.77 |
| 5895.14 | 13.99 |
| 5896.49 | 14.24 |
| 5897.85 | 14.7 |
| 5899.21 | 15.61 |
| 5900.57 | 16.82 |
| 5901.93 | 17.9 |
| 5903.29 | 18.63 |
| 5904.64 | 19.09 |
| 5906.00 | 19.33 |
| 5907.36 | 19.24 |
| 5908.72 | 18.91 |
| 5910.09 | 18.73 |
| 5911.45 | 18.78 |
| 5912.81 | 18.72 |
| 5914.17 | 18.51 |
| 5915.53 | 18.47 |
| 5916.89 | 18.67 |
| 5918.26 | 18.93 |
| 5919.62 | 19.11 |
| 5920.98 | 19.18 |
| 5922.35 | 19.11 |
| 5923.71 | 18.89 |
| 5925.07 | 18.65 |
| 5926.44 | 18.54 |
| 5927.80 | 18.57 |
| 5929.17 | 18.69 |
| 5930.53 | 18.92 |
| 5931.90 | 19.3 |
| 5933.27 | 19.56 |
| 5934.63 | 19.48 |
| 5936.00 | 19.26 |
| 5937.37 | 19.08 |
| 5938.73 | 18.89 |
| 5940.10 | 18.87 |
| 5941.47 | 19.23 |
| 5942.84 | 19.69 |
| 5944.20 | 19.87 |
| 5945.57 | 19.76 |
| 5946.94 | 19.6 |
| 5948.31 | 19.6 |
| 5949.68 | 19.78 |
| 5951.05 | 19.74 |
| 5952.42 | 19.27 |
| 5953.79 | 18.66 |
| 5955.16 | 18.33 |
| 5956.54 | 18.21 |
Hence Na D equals 4.4 angstrom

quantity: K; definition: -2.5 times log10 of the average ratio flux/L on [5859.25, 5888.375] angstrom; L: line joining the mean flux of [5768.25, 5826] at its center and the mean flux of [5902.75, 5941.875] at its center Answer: 0.01 mag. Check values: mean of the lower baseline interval 19.1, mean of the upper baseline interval 18.9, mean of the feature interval 18.8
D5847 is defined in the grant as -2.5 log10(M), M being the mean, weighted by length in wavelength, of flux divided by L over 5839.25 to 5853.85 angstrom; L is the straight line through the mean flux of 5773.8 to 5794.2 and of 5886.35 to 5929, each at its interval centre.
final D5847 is -0.14 mag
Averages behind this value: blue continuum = 18.5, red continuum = 17.4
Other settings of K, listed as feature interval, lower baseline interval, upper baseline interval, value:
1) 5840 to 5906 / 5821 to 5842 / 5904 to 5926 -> 0.05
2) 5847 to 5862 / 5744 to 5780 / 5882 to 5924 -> -0.11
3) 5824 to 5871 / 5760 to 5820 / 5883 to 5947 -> -0.07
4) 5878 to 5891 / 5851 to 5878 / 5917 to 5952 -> 0.16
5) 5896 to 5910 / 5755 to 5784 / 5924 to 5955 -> 0.10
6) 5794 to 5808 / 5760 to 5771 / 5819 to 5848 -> 0.05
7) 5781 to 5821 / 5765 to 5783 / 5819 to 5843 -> 0.03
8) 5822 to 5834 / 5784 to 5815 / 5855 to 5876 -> -0.03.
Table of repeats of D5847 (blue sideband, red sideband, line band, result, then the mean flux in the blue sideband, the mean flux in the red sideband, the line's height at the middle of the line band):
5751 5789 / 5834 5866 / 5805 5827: 0.003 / 19.3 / 20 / 19.7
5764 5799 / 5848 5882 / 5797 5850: -0.014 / 19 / 19.8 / 19.4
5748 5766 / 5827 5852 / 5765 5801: 0.049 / 19.9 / 19.8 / 19.9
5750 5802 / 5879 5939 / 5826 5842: -0.058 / 19.2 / 17.7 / 18.6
